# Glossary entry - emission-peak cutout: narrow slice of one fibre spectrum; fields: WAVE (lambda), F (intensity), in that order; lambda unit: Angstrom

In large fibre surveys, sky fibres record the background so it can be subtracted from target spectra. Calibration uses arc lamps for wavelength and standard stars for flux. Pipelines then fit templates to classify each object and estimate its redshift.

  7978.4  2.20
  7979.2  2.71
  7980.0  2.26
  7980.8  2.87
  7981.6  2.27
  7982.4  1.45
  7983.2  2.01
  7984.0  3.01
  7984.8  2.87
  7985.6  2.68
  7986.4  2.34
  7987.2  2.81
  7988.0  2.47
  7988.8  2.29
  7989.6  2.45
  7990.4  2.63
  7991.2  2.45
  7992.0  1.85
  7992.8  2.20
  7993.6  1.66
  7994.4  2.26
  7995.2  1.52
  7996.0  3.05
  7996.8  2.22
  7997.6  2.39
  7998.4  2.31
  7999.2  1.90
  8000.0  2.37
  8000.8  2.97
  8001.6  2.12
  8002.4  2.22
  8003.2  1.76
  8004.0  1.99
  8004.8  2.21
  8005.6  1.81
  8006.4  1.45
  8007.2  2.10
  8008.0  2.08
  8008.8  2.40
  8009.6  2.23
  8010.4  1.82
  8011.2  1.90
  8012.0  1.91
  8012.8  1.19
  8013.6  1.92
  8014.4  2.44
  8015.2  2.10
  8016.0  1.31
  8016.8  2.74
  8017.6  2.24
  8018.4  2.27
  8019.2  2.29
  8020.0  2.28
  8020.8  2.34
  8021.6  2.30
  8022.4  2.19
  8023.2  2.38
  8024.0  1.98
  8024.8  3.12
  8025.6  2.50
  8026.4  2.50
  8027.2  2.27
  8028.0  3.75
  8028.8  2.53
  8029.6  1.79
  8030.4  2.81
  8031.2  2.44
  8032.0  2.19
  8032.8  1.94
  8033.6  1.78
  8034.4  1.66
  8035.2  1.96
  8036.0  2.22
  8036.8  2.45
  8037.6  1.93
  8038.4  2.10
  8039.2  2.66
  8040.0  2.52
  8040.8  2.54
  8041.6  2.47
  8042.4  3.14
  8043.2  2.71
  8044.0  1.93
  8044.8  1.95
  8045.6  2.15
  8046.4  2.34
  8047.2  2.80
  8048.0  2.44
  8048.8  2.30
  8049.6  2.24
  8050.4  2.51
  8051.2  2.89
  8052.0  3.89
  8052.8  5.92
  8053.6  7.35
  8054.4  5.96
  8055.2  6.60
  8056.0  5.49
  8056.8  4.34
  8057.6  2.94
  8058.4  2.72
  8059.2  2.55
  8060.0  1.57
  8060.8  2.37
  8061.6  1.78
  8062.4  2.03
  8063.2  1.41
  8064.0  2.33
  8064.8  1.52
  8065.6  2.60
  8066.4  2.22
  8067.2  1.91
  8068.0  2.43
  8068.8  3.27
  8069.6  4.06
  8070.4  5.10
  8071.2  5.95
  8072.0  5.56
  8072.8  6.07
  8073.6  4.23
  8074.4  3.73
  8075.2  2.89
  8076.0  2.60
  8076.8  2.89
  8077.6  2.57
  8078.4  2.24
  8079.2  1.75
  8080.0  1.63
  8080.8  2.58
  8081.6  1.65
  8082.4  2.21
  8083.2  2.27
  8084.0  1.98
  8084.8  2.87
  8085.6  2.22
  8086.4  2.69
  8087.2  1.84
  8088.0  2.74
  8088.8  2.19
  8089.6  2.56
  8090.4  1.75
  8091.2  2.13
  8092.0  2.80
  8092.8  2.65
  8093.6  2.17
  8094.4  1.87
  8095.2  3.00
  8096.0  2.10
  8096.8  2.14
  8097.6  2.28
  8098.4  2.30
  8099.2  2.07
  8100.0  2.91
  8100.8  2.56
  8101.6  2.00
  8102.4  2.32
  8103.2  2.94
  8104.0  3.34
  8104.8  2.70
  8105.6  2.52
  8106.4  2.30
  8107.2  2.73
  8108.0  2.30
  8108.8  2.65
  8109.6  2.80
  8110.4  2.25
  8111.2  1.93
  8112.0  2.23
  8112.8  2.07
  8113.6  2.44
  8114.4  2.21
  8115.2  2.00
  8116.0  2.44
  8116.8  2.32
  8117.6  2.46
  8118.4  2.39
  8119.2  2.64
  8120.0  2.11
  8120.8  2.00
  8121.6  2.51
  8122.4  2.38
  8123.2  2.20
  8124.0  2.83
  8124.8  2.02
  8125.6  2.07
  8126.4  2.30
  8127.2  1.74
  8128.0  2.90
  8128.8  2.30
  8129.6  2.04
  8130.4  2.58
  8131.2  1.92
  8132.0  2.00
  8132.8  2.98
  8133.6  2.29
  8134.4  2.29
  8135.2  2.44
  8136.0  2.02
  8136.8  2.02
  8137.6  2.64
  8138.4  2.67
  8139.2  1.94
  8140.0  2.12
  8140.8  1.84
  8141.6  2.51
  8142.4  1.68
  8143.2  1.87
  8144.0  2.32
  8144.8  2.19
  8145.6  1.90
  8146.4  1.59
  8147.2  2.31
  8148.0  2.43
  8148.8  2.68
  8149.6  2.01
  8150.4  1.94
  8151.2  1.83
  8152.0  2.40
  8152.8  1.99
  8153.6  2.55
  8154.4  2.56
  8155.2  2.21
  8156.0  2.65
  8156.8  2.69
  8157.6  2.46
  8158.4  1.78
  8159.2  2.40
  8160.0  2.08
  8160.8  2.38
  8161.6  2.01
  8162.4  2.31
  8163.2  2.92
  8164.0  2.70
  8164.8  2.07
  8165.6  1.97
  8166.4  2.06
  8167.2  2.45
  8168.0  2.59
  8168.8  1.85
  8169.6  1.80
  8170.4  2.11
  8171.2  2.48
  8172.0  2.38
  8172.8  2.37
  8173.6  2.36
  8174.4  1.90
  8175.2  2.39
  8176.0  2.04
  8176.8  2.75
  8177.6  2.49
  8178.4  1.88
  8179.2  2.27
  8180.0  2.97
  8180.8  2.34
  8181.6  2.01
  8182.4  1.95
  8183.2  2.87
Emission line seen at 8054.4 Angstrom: [S II]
